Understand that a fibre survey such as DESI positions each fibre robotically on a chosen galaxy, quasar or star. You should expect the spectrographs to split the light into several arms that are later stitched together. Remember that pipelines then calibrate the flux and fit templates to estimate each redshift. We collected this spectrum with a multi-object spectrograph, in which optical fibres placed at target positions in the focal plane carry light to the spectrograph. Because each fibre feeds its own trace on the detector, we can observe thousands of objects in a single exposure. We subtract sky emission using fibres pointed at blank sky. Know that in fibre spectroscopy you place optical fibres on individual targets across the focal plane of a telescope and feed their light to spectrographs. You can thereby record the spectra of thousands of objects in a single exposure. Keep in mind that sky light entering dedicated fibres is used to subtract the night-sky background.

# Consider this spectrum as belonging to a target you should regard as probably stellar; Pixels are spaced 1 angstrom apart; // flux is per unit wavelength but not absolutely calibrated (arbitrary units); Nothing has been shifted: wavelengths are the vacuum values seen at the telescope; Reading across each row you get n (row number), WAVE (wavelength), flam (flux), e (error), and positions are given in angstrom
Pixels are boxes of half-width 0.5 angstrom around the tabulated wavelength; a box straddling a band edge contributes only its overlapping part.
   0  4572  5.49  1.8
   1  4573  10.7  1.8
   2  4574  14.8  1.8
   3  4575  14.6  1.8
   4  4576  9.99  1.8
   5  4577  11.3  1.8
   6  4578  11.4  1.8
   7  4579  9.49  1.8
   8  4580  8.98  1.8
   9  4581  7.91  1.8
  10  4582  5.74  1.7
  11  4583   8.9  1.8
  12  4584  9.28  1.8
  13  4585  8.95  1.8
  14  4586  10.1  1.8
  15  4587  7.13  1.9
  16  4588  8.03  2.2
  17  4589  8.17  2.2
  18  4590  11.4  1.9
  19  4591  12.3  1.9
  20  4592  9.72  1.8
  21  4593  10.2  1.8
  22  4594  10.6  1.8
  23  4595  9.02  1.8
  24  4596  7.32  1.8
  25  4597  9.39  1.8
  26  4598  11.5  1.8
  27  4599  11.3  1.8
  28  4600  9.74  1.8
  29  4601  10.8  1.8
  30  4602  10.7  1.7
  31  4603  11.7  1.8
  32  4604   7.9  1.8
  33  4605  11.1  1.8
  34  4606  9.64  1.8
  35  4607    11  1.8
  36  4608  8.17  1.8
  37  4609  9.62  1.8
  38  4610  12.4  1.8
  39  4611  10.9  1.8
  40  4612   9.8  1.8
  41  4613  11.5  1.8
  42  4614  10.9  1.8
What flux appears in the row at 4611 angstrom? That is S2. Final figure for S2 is 10.9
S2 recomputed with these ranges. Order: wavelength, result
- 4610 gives 12.4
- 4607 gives 11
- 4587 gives 7.13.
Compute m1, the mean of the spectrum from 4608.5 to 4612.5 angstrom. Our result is 10.7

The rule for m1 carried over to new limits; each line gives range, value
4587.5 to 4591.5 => 9.98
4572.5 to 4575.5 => 13.4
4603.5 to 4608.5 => 9.56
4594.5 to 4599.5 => 9.71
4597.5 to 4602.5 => 10.8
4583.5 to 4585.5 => 9.11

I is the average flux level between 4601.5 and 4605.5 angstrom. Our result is 10.3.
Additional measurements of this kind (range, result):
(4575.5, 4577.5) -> 10.6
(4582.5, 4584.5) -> 9.09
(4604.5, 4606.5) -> 10.4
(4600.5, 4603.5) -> 11.1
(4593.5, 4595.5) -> 9.81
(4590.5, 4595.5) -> 10.4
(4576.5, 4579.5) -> 10.7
